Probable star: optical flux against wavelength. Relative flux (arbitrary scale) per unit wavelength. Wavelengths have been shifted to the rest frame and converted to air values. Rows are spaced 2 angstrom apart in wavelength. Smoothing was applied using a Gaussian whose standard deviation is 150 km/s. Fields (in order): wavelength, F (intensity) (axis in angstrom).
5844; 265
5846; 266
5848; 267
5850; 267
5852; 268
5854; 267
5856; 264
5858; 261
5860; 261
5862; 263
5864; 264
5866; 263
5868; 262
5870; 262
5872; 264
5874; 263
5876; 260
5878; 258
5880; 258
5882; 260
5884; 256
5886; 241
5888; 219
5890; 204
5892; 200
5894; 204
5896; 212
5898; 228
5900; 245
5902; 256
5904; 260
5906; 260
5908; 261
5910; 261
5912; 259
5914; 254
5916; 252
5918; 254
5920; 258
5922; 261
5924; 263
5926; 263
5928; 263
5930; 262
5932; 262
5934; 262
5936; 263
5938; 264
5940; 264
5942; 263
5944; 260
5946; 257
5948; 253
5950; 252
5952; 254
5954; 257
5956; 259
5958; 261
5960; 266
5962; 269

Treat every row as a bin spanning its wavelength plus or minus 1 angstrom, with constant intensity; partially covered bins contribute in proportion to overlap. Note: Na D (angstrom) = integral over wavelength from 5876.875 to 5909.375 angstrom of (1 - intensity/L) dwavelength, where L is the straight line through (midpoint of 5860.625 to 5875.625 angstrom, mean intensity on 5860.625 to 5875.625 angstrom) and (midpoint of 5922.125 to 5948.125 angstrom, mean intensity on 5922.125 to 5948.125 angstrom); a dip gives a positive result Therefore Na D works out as 2.9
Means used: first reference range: 263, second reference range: 262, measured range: 239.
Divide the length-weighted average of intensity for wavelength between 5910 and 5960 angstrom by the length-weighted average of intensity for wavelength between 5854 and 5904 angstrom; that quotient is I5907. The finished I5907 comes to 1.0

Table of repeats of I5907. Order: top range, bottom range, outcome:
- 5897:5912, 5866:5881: 0.97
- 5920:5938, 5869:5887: 1.02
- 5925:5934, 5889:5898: 1.26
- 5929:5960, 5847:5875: 0.98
